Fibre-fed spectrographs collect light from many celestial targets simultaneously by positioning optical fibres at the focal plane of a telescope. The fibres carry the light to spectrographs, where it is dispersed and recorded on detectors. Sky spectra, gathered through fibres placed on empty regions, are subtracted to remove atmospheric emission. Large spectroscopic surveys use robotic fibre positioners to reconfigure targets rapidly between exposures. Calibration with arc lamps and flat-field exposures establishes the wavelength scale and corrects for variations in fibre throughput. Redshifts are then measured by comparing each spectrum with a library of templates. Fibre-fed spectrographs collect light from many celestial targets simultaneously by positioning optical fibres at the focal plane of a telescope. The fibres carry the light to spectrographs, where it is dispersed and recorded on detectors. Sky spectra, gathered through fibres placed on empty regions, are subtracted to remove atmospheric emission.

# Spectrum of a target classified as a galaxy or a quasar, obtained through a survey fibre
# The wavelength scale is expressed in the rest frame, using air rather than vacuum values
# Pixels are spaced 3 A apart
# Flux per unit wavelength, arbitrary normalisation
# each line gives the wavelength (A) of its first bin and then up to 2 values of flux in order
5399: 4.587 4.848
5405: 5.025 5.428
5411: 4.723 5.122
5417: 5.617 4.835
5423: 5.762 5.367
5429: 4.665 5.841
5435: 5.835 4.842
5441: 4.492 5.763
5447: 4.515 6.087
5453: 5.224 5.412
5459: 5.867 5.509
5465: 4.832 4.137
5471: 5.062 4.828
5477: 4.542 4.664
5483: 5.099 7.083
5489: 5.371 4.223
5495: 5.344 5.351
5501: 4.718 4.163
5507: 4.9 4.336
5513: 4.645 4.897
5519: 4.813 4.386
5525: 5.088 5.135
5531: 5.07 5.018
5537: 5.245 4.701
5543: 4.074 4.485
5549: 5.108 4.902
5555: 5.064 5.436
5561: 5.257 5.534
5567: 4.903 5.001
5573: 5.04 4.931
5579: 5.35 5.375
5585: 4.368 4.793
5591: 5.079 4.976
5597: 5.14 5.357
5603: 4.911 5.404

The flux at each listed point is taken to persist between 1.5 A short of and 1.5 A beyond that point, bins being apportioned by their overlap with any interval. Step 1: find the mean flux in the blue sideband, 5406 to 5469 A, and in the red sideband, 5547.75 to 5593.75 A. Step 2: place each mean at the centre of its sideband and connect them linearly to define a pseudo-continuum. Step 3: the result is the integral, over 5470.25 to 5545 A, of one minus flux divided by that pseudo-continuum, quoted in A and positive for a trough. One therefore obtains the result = 3.6 A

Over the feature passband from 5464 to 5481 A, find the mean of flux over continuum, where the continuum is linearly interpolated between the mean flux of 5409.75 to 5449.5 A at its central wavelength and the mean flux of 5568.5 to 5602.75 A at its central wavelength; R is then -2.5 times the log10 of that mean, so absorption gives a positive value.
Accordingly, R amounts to 0.11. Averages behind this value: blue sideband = 5.21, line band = 4.67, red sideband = 5.03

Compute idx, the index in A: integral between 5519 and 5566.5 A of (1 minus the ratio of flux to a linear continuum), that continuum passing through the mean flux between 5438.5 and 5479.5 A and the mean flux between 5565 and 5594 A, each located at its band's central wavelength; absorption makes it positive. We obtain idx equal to 0.55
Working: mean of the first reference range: 5.08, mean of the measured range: 4.96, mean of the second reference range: 4.99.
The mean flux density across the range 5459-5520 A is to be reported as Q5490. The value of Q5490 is 4.95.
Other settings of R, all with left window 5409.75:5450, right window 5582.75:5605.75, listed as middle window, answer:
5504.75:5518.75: 0.09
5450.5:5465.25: -0.06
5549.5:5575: -0.02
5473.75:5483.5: 0.09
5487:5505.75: 0.04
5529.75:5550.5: 0.06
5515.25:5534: 0.04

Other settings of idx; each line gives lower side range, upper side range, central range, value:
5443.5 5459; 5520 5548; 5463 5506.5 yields 1.74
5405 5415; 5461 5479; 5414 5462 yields -3.83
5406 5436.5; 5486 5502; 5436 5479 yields 1.45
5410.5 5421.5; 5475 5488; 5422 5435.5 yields -0.81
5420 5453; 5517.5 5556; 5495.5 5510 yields 0.65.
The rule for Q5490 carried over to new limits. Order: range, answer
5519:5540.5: 4.95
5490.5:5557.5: 4.81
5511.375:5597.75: 4.96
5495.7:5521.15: 4.74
